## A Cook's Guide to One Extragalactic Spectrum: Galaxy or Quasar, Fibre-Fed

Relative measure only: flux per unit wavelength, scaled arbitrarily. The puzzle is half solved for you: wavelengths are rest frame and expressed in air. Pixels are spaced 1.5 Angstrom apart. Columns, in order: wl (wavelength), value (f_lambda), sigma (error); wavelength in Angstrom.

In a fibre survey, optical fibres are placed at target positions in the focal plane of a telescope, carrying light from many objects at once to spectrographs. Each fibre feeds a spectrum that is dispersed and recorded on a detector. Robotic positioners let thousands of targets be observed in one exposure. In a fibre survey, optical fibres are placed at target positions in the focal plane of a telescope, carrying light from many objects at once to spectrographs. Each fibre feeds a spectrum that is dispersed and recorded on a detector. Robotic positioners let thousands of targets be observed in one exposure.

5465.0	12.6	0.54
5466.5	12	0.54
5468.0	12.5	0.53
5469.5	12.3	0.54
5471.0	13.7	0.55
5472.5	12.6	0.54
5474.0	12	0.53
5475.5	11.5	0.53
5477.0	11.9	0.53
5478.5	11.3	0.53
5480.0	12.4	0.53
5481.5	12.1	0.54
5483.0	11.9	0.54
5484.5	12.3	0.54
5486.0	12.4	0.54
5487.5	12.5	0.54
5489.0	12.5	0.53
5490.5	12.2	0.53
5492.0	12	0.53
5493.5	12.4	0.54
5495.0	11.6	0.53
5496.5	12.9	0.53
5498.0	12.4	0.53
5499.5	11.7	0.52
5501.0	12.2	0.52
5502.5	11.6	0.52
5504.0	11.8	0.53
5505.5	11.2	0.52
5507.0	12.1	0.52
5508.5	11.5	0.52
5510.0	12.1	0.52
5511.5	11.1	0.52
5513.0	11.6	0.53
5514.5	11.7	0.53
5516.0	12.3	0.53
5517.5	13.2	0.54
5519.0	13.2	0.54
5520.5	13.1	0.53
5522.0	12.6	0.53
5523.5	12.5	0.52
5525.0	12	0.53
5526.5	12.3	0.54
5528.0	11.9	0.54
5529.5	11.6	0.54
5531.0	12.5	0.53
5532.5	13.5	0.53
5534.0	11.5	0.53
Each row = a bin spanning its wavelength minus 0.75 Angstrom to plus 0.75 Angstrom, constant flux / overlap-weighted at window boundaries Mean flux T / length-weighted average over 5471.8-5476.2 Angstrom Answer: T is 12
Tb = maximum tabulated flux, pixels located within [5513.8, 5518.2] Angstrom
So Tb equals 13.2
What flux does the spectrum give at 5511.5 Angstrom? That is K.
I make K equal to 11.1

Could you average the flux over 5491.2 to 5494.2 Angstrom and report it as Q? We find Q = 12.2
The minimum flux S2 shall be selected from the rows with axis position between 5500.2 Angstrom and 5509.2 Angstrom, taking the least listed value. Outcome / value 11.2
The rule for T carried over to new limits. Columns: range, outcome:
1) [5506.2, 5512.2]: 11.7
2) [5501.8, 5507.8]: 11.7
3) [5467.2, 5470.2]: 12.4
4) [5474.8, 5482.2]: 11.8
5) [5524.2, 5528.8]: 12.1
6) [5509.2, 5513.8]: 11.6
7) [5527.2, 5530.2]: 11.8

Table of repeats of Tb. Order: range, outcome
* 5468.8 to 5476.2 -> 13.7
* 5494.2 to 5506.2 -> 12.9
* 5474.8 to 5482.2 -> 12.4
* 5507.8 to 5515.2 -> 12.1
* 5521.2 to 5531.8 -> 12.6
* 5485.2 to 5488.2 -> 12.5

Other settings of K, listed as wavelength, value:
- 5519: 13.2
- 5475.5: 11.5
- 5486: 12.4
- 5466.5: 12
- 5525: 12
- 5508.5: 11.5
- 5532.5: 13.5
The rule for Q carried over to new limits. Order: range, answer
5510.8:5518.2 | 12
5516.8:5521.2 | 13.2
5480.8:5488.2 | 12.2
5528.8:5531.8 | 12.1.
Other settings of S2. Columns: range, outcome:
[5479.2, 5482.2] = 12.1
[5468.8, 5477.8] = 11.5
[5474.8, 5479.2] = 11.3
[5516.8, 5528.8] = 11.9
